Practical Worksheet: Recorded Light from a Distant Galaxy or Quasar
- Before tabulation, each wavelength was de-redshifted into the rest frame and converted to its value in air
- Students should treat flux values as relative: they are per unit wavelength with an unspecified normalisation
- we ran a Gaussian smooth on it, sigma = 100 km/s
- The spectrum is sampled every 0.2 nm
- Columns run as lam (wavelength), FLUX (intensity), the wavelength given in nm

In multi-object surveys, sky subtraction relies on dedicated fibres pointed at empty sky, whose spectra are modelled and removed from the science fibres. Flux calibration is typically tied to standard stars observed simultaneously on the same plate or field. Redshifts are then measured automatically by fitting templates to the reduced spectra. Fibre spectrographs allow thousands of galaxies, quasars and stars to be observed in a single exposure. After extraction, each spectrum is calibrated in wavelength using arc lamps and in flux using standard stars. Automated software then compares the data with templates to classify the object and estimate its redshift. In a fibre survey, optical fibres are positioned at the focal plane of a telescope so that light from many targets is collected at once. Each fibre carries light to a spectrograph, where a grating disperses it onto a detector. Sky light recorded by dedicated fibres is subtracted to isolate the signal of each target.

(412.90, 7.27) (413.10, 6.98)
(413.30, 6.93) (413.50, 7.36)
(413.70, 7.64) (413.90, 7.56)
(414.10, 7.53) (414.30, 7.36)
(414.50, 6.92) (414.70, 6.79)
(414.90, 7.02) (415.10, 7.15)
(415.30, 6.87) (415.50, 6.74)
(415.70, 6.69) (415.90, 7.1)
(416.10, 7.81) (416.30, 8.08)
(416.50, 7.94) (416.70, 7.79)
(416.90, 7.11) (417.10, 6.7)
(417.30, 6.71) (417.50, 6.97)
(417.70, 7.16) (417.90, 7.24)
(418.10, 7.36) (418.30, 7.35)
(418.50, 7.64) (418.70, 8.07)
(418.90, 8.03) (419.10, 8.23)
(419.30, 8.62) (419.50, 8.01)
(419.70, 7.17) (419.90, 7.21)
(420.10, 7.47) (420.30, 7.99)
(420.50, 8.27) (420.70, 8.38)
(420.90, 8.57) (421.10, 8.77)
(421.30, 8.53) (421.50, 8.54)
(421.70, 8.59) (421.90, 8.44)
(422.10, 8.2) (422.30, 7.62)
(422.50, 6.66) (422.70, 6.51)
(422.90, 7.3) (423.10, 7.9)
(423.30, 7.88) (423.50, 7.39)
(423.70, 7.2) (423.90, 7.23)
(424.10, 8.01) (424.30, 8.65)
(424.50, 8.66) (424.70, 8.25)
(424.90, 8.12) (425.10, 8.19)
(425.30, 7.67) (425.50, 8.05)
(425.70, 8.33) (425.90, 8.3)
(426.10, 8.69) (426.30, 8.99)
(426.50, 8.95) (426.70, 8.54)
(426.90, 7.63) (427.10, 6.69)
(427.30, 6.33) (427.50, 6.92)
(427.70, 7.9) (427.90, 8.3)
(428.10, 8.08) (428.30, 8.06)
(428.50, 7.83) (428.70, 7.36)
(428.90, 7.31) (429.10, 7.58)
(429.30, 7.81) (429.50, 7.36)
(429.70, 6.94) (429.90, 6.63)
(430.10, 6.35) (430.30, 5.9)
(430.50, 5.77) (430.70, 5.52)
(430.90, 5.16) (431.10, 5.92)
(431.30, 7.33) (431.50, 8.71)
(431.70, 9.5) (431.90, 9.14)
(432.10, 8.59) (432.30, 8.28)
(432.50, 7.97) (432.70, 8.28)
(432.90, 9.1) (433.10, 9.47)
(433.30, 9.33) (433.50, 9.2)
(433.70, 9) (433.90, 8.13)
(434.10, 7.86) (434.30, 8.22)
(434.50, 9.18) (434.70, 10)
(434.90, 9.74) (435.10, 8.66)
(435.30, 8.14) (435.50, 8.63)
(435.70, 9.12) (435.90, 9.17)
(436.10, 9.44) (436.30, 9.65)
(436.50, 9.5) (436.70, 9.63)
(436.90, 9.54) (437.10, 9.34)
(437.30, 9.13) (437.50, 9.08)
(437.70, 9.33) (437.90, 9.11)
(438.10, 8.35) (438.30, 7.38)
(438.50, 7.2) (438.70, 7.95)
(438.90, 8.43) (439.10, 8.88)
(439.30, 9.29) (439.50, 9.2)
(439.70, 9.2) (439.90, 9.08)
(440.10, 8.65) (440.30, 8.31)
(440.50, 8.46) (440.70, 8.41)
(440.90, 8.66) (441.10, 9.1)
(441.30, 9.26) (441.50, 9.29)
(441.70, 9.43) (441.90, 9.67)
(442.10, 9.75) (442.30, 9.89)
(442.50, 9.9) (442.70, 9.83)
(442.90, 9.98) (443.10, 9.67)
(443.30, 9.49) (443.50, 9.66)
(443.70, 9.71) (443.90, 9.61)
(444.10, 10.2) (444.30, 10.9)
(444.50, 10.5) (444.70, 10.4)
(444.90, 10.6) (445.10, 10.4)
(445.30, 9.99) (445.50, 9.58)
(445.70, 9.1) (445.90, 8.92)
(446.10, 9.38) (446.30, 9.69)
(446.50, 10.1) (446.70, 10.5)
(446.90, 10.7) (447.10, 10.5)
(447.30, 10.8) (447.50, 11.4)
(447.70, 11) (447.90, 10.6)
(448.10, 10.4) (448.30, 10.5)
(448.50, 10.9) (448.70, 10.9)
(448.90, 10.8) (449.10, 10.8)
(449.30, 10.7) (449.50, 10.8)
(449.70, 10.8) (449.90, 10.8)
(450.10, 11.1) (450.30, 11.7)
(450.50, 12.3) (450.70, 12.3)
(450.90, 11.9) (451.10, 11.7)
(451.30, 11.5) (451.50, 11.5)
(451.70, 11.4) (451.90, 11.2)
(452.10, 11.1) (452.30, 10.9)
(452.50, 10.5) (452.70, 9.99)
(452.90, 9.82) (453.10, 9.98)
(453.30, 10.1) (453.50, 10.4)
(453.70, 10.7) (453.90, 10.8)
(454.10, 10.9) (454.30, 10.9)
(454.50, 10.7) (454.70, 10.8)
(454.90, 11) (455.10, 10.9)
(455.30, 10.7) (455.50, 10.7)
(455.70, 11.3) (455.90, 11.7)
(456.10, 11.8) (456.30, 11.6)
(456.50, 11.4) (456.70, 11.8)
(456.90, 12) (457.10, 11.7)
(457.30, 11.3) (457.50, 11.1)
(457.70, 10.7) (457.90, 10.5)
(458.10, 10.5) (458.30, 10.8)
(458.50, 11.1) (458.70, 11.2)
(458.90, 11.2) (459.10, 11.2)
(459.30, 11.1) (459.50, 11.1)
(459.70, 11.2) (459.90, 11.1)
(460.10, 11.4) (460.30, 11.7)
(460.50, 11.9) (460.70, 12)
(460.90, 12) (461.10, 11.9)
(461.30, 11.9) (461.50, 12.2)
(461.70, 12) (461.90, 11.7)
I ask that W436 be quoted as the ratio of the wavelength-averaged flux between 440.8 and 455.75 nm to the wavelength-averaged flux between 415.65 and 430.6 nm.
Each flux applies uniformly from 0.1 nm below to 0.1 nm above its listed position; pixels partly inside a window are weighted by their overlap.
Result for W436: 1.36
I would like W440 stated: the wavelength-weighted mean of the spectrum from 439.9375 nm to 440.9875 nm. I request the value 8.53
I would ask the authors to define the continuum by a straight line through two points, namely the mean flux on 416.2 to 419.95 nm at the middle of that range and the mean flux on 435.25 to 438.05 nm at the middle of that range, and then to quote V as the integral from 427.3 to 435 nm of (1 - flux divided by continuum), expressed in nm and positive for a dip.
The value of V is 0.76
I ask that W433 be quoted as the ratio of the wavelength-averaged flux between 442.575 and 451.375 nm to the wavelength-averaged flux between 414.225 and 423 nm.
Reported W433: 1.4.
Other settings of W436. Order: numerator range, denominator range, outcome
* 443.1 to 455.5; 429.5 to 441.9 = 1.25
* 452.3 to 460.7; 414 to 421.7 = 1.45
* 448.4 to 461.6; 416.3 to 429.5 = 1.43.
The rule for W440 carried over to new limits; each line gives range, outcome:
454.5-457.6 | 11.3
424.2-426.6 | 8.4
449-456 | 11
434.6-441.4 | 8.91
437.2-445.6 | 9.31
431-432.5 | 8.19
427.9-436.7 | 8.13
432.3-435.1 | 8.85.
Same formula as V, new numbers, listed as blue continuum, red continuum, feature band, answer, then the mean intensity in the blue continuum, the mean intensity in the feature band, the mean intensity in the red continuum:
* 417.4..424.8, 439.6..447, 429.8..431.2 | 0.44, 7.84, 5.89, 9.62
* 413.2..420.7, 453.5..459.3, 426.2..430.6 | 0.55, 7.43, 7.42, 11.1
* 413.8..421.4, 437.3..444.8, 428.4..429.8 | 0.15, 7.55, 7.46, 9.22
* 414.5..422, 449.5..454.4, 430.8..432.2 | 0.19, 7.64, 7.76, 11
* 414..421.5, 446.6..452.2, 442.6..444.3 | 0.10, 7.56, 9.84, 11.1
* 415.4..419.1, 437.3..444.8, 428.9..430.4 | 0.25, 7.38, 6.96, 9.22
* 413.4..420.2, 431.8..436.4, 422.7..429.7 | 0.31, 7.39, 7.83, 8.88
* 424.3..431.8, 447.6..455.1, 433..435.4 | -0.13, 7.57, 8.91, 10.9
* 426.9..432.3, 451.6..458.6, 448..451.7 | -0.36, 7.29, 11.2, 10.9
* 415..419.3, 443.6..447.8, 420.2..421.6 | -0.12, 7.4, 8.44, 10.2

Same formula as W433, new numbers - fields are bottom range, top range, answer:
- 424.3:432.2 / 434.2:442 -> 1.17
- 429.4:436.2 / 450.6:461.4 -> 1.38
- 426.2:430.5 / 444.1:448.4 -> 1.38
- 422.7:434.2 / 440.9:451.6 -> 1.33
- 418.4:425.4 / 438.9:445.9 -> 1.20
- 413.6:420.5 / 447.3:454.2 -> 1.47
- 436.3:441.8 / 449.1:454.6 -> 1.24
